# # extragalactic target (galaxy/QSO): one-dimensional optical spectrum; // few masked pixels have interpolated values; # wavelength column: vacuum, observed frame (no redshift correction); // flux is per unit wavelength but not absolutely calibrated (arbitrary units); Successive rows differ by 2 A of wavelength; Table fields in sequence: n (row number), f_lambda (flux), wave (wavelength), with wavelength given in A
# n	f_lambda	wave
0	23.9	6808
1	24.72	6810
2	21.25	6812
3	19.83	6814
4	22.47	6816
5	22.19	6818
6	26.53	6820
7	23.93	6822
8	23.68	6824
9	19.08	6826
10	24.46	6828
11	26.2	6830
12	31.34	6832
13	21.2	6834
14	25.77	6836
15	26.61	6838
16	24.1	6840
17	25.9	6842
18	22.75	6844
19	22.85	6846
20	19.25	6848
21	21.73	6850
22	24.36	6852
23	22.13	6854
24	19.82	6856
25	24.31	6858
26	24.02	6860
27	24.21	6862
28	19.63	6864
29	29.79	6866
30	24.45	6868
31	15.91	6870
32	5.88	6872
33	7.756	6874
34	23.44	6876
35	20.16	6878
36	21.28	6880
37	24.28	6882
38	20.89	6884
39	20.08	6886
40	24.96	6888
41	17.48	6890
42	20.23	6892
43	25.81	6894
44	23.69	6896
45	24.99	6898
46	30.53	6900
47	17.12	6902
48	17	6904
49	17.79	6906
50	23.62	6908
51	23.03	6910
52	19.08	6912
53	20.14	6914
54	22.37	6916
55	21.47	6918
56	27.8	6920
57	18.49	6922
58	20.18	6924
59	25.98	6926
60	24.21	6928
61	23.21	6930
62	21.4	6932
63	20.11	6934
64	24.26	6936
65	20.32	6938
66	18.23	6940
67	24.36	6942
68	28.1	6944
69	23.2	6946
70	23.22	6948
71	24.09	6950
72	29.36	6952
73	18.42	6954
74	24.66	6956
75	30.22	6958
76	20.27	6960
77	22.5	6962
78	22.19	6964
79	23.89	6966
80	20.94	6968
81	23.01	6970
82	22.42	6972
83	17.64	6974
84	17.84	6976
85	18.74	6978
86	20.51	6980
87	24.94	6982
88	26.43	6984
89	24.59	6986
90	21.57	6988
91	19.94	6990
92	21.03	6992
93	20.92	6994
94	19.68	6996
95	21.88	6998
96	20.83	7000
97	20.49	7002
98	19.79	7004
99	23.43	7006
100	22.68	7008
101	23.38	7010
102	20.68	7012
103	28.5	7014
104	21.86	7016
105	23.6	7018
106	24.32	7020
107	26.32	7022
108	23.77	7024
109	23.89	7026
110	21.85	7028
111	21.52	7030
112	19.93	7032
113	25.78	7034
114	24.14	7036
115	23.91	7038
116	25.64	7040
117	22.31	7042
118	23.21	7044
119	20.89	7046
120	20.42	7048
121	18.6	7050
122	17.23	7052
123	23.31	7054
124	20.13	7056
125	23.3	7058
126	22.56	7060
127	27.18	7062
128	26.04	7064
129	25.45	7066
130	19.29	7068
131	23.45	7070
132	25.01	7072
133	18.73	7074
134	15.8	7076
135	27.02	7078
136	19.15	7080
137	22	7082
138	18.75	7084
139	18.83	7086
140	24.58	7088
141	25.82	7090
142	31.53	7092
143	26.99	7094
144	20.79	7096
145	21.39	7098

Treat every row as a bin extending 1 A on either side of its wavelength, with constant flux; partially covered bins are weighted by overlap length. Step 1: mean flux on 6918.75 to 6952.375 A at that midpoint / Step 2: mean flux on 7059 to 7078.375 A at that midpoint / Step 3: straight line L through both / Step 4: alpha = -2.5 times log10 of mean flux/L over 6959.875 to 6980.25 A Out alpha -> 0.108 mag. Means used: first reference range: 23.2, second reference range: 22.9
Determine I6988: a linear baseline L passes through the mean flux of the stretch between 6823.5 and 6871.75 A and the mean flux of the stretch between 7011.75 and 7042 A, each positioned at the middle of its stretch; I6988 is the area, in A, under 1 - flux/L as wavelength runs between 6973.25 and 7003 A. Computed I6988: 3.1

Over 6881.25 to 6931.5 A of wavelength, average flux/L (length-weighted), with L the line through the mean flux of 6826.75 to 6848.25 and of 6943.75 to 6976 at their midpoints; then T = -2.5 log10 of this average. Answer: 0.08 mag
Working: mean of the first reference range 24.7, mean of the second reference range 23.1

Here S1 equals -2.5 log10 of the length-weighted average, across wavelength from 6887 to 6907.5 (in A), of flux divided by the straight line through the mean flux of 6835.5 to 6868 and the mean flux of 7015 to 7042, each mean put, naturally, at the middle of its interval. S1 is 0.074 mag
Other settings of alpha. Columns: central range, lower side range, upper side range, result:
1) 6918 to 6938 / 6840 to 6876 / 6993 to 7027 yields -0.04 mag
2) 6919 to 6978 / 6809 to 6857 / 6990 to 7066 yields 0.01 mag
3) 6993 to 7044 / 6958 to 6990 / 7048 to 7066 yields -0.03 mag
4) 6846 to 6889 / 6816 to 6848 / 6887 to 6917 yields 0.10 mag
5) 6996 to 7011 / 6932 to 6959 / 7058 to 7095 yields 0.09 mag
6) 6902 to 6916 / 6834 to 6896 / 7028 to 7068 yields 0.10 mag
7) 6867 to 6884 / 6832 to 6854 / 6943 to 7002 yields 0.28 mag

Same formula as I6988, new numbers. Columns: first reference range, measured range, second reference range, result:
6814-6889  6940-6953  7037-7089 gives -1.5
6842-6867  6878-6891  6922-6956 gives 0.9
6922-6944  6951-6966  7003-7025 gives -0.8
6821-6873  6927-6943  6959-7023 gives 0.3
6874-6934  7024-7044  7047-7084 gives -1.3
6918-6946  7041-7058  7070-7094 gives 1.4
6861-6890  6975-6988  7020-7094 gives -0.3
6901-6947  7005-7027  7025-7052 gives -1.7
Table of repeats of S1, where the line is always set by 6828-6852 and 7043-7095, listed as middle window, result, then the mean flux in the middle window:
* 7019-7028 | -0.06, 24.3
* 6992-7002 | 0.11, 20.8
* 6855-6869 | 0.02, 23.7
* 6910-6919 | 0.13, 21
